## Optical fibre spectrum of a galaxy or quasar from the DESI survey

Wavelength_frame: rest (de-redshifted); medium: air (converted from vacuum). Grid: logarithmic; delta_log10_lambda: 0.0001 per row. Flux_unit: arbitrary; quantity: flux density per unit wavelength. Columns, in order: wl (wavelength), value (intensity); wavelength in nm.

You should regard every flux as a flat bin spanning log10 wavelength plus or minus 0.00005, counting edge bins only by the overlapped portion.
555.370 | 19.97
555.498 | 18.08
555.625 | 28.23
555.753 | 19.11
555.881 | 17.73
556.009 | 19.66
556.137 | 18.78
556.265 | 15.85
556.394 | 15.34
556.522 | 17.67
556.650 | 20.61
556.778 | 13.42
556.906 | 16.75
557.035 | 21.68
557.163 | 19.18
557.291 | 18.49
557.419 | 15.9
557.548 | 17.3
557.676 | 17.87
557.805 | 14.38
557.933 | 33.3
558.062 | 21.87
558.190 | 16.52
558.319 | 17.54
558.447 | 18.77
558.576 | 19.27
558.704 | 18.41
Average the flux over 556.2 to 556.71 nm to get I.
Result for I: 17.3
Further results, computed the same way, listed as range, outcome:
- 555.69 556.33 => 18.2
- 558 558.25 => 19.3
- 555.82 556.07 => 18.7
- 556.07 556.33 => 17.3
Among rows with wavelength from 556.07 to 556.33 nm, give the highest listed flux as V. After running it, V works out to 18.78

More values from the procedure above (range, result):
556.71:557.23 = 21.68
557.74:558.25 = 33.3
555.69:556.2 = 19.66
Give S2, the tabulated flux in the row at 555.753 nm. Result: 19.11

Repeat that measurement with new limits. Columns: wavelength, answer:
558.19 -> 16.52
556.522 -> 17.67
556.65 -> 20.61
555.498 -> 18.08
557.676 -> 17.87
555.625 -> 28.23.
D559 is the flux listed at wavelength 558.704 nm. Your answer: 18.41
